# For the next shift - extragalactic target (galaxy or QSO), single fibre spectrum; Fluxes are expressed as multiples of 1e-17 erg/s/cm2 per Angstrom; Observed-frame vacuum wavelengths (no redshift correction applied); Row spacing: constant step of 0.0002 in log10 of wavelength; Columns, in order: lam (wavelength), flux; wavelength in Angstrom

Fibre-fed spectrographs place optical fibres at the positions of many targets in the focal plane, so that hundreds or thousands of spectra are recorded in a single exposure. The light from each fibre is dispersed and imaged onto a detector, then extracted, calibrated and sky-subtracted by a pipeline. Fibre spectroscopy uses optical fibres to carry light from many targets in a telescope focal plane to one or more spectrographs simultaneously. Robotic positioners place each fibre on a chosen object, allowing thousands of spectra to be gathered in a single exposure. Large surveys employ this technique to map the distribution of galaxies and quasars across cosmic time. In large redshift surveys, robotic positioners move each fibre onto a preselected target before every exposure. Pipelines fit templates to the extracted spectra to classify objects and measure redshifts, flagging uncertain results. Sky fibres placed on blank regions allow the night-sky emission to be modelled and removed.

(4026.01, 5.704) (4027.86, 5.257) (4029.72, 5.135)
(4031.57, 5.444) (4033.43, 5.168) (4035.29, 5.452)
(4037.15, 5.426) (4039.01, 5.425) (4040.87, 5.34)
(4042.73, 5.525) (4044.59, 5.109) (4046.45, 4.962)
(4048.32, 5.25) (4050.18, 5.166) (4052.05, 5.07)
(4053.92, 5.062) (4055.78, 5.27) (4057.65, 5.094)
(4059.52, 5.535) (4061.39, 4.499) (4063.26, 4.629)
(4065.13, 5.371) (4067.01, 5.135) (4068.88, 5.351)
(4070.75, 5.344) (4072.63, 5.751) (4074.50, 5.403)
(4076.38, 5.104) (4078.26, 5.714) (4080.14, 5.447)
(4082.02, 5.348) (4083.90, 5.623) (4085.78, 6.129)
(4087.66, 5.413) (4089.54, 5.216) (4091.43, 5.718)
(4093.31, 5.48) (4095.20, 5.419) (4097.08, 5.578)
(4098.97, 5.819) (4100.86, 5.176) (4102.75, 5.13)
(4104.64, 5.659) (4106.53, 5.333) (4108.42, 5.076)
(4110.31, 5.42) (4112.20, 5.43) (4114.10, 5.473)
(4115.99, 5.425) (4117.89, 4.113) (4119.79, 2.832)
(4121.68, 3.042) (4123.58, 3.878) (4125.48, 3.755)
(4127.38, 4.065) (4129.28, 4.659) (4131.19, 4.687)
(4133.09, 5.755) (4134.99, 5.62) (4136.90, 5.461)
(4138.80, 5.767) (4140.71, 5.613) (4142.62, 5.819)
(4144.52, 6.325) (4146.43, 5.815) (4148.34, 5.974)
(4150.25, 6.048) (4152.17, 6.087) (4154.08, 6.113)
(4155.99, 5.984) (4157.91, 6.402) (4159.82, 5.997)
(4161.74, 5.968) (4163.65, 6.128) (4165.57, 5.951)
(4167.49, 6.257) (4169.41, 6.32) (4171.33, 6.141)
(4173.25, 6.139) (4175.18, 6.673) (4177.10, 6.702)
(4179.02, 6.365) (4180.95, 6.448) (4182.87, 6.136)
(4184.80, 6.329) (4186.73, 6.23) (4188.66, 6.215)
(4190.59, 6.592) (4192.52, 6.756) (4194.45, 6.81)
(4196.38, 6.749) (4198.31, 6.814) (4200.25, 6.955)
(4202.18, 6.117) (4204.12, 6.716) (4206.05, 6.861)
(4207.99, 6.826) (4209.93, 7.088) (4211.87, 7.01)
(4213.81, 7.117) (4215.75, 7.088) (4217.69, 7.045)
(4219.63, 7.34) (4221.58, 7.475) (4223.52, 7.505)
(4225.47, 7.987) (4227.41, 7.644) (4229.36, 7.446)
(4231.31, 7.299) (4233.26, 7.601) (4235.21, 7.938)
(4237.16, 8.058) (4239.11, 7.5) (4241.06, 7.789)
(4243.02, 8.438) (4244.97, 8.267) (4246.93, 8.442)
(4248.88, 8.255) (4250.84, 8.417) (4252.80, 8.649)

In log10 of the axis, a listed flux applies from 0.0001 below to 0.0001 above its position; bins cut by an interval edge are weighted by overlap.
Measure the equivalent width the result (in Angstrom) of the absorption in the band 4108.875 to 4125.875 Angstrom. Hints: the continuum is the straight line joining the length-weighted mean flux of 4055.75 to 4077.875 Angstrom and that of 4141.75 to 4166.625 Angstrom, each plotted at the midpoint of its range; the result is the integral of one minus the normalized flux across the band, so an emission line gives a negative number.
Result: 3.81 Angstrom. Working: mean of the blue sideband 5.22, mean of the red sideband 6.05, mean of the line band 4.41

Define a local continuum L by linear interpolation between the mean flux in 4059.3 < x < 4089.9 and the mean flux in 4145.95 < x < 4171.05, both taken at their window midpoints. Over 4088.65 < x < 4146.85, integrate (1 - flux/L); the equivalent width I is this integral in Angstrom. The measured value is 6.28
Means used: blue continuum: 5.35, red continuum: 6.09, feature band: 5.11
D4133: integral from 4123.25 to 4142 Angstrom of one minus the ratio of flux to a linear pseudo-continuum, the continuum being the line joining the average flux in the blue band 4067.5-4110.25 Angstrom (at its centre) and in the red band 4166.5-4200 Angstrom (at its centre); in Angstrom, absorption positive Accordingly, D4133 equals 3.0 Angstrom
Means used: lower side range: 5.46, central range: 4.98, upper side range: 6.46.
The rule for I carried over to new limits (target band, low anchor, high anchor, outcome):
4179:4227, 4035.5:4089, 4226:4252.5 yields 3.70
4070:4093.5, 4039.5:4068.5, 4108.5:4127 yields -3.42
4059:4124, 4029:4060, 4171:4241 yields 6.32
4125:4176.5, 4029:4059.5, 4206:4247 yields 6.31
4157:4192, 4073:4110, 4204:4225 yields 1.64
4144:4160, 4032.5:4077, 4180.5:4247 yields 0.81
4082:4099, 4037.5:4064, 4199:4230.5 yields 0.17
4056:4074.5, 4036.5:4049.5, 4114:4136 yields -0.58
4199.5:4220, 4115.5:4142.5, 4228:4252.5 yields 0.42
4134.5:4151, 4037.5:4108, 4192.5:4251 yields 1.25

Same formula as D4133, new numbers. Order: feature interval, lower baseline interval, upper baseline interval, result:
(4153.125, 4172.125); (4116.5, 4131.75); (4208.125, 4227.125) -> -3.00 Angstrom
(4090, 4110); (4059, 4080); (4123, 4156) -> -0.40 Angstrom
